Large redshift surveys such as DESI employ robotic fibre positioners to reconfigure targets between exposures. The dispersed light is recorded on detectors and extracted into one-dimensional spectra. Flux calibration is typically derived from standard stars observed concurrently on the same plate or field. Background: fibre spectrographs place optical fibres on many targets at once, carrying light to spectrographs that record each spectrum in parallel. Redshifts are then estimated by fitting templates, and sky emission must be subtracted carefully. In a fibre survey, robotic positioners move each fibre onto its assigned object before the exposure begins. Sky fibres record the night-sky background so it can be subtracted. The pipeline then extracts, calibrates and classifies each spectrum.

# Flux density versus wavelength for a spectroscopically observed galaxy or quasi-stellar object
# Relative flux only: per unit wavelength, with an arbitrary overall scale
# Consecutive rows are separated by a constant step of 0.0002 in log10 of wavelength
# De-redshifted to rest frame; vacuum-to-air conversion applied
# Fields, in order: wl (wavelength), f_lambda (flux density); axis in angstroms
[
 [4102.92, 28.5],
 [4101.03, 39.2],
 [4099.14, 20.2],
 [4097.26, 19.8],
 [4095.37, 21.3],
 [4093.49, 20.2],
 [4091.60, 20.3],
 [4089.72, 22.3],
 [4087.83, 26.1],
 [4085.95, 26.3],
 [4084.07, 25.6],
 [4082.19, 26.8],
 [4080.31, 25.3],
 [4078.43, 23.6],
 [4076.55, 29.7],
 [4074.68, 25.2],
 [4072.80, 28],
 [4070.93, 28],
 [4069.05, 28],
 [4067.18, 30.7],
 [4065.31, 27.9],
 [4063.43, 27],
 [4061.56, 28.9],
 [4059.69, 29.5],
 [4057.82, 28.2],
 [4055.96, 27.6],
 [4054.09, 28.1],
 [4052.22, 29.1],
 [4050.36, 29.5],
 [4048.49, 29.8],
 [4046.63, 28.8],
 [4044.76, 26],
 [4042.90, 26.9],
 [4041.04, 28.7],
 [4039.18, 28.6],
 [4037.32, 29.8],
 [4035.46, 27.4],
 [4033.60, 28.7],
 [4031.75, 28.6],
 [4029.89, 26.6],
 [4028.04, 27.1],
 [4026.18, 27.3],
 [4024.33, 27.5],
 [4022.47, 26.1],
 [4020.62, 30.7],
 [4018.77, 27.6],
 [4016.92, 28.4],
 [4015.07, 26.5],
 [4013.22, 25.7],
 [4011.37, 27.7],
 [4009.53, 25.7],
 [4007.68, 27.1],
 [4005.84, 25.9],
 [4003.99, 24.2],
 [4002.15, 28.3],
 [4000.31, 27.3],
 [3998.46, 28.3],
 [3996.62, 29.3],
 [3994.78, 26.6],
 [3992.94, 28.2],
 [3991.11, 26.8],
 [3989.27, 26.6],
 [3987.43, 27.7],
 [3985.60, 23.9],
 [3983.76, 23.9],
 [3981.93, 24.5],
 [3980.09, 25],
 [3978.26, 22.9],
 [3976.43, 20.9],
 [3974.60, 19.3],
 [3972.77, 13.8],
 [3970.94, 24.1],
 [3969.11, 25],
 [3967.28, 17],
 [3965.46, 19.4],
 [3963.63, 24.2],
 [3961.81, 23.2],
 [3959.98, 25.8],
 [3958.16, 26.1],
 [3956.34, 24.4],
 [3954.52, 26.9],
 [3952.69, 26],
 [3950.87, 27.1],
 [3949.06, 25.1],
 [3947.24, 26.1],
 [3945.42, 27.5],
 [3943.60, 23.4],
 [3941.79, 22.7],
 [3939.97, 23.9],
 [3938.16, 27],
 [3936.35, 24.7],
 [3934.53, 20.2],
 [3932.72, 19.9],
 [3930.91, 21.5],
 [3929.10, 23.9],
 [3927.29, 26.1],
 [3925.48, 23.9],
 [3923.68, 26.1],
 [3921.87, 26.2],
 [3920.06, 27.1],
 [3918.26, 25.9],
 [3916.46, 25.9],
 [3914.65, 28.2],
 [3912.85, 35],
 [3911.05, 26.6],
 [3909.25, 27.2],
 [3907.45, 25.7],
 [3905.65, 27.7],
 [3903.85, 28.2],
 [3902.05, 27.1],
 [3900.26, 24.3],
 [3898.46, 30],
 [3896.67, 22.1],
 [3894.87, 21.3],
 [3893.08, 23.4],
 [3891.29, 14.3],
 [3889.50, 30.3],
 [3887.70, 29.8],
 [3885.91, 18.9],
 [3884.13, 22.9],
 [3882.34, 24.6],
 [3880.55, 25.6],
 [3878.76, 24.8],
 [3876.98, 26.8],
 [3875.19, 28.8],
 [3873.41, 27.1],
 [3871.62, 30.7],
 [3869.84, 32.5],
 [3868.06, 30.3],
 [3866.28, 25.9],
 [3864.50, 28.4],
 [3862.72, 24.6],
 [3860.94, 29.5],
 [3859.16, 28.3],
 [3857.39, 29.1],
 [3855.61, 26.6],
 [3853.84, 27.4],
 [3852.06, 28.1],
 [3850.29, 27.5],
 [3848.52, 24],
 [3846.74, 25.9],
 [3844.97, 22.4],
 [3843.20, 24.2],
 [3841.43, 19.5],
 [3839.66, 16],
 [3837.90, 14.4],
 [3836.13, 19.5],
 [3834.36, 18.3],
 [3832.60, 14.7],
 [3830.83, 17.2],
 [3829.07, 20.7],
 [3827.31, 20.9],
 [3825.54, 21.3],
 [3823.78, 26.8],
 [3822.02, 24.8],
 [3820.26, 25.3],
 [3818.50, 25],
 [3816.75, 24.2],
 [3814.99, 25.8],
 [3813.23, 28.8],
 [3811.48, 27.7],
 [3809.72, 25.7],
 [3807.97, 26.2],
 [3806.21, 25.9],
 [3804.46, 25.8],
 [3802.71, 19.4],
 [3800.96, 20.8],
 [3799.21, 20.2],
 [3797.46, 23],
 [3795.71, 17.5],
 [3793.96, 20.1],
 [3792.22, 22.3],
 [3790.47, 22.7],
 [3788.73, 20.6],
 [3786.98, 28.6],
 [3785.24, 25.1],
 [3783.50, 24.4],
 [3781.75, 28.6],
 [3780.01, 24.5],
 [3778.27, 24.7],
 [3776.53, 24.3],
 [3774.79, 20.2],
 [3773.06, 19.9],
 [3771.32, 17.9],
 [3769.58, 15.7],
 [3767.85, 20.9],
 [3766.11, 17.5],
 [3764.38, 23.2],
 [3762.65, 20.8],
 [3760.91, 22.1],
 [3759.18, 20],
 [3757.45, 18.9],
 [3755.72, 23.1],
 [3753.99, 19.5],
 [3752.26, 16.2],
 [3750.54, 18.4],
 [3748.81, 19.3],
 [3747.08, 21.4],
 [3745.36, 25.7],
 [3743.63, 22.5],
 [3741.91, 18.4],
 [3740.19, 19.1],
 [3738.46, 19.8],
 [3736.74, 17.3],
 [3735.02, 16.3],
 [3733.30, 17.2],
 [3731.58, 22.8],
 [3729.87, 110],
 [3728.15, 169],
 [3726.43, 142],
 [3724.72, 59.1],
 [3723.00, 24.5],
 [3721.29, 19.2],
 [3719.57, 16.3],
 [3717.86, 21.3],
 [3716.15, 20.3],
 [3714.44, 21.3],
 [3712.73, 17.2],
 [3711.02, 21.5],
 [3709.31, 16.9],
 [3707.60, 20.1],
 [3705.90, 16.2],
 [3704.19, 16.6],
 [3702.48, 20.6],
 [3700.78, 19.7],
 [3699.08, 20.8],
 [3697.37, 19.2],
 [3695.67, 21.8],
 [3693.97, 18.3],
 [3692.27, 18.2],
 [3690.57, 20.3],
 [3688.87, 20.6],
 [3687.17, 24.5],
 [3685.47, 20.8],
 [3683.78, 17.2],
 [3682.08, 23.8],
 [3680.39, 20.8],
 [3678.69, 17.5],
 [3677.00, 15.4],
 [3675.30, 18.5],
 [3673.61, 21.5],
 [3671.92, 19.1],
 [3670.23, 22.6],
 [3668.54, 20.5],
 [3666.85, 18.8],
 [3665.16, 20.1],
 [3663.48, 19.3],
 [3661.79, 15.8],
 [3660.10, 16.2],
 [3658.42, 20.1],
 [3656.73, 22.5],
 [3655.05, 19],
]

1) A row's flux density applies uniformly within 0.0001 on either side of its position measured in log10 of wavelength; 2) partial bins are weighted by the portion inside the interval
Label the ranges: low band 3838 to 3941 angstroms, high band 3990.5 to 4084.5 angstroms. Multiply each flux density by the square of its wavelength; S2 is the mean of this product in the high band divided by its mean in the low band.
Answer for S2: 1.16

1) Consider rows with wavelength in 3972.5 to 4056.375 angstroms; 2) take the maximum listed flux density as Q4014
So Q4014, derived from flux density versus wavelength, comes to 30.7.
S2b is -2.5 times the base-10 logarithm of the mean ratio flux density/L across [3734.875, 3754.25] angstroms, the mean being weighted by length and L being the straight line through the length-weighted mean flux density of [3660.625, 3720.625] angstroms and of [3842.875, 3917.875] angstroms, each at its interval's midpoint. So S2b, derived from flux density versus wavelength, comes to 0.10 mag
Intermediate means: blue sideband 19.5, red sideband 26.5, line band 19.6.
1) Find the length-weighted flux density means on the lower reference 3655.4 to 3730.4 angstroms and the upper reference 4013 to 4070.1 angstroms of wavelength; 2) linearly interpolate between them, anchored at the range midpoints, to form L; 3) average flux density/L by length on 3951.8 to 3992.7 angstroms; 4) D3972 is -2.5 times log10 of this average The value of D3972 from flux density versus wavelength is 0.19 mag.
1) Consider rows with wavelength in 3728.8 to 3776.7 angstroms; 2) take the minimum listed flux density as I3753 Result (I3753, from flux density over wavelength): 15.7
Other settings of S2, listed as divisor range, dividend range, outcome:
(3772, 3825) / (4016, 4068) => 1.34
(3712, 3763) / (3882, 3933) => 0.83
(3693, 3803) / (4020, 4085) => 1.22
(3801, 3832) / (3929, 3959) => 1.09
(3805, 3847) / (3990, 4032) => 1.33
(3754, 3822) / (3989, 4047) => 1.35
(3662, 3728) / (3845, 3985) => 1.10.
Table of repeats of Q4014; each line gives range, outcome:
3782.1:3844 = 28.8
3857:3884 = 32.5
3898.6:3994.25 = 35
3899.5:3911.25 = 28.2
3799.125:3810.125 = 26.2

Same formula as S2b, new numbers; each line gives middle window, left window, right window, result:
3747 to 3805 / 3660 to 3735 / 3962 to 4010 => 0.277 mag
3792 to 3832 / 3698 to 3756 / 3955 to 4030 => 0.259 mag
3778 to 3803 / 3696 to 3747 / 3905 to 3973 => 0.316 mag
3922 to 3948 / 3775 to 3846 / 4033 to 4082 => 0.055 mag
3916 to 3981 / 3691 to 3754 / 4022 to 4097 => 0.180 mag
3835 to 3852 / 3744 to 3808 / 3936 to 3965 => 0.063 mag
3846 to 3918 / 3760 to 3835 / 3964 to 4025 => -0.127 mag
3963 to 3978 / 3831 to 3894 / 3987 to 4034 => 0.282 mag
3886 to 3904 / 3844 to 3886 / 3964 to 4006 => 0.065 mag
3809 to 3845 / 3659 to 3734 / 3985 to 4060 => 0.273 mag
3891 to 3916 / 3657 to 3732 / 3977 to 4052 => 0.067 mag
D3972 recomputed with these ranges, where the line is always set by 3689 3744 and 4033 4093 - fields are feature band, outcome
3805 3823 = 0.181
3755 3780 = 0.444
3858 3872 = 0.046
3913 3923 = 0.077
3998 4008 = 0.054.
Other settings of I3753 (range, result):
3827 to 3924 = 14.3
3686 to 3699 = 18.2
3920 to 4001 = 13.8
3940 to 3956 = 22.7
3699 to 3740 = 16.2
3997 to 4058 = 24.2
